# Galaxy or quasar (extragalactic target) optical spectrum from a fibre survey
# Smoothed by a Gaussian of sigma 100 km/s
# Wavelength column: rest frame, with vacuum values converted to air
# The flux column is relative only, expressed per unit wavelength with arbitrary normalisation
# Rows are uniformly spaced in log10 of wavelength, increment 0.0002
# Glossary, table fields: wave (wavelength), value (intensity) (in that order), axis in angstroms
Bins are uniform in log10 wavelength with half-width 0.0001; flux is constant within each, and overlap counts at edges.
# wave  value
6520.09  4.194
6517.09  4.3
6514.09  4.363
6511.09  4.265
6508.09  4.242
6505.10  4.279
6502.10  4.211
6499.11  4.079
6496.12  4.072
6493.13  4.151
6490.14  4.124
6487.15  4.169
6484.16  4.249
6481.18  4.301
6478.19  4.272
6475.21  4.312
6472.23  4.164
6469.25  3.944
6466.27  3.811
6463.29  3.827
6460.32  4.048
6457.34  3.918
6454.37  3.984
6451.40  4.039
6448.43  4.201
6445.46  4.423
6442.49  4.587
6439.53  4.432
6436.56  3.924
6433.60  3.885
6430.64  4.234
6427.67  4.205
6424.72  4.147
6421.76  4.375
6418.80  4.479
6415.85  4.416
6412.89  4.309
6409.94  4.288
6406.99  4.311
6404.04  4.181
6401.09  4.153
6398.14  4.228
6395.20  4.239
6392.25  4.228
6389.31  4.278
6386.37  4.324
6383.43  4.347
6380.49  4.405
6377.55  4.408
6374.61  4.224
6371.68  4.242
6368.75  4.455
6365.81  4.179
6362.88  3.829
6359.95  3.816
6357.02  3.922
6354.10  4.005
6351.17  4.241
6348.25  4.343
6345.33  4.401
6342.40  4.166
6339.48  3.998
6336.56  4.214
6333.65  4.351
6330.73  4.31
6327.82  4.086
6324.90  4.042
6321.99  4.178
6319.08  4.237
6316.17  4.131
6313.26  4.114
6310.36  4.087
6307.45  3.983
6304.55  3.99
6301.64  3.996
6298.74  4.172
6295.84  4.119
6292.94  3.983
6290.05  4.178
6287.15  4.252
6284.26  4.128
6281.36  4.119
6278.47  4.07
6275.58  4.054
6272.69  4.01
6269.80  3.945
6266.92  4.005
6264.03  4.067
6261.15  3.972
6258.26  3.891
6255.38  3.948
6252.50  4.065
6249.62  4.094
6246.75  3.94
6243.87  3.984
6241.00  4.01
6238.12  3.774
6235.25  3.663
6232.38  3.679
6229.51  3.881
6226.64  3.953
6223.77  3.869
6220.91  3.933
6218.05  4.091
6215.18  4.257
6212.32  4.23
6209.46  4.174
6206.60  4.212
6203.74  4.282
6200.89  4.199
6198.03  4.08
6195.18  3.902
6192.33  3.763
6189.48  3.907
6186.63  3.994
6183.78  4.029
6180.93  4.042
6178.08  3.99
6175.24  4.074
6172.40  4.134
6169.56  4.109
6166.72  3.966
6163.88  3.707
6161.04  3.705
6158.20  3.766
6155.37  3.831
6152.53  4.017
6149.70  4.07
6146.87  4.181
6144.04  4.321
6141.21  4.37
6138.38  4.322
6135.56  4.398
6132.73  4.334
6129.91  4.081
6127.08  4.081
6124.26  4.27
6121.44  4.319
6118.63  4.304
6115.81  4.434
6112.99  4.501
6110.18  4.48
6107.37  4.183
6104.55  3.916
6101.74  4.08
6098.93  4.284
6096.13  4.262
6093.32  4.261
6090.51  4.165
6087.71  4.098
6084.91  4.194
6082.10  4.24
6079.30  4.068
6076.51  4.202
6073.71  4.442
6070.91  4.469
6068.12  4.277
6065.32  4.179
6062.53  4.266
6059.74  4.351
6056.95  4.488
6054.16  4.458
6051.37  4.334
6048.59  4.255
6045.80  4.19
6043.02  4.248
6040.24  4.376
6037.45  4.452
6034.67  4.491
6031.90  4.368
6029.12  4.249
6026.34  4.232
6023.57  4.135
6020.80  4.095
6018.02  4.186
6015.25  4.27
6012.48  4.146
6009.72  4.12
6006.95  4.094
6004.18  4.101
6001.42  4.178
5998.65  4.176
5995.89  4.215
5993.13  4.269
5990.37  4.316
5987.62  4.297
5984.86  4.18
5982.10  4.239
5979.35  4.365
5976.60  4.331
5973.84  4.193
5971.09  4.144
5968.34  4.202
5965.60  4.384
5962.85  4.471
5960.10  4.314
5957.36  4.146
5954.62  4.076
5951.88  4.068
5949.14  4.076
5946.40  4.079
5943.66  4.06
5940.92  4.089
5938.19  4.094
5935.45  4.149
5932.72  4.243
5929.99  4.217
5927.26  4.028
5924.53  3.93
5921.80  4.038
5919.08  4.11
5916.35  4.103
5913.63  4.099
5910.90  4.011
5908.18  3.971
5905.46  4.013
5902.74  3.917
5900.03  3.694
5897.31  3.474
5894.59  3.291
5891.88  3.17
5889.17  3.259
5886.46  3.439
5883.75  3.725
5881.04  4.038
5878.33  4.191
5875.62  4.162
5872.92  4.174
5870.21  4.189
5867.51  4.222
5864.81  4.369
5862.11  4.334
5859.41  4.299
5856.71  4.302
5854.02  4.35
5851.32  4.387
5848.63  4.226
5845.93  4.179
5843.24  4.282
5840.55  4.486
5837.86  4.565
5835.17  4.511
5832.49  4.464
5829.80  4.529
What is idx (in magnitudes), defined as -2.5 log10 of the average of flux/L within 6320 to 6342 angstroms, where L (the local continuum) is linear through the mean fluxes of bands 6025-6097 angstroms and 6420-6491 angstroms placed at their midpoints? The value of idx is 0.01 mag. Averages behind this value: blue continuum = 4.29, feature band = 4.17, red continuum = 4.15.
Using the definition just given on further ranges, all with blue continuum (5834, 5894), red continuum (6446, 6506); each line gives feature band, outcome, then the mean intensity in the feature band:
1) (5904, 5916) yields 0.024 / 4.03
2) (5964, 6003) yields -0.035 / 4.25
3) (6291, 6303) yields 0.010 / 4.08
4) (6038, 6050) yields -0.042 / 4.28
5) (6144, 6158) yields 0.021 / 4.03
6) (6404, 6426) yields -0.054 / 4.32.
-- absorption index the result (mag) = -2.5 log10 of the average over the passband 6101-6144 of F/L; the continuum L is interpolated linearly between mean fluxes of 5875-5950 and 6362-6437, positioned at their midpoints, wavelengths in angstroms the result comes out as -0.06 mag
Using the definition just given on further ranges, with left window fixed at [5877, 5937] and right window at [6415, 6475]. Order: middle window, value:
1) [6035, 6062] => -0.11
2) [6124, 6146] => -0.07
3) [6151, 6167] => 0.05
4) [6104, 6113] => -0.08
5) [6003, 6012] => -0.05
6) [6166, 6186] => -0.01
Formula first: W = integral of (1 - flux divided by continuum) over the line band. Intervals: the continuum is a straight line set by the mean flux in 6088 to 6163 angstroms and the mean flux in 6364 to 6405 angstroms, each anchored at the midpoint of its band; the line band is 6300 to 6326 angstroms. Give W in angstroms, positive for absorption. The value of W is 1.0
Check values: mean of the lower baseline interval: 4.18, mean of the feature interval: 4.09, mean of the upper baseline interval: 4.27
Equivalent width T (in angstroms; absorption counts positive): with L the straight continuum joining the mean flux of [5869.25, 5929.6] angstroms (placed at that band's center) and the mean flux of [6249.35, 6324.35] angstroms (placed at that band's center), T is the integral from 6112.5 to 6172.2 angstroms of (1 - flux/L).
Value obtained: -2.2 angstroms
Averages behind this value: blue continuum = 3.87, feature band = 4.14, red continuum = 4.07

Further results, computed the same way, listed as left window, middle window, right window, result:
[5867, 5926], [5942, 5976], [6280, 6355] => -2.4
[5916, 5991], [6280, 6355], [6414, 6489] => 0.5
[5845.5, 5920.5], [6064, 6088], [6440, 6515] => -1.2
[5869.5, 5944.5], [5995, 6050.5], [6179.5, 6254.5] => -3.9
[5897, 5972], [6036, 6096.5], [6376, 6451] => -2.1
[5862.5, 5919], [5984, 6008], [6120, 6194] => -1.5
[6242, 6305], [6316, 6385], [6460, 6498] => -2.0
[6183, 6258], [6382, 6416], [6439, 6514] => -1.3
